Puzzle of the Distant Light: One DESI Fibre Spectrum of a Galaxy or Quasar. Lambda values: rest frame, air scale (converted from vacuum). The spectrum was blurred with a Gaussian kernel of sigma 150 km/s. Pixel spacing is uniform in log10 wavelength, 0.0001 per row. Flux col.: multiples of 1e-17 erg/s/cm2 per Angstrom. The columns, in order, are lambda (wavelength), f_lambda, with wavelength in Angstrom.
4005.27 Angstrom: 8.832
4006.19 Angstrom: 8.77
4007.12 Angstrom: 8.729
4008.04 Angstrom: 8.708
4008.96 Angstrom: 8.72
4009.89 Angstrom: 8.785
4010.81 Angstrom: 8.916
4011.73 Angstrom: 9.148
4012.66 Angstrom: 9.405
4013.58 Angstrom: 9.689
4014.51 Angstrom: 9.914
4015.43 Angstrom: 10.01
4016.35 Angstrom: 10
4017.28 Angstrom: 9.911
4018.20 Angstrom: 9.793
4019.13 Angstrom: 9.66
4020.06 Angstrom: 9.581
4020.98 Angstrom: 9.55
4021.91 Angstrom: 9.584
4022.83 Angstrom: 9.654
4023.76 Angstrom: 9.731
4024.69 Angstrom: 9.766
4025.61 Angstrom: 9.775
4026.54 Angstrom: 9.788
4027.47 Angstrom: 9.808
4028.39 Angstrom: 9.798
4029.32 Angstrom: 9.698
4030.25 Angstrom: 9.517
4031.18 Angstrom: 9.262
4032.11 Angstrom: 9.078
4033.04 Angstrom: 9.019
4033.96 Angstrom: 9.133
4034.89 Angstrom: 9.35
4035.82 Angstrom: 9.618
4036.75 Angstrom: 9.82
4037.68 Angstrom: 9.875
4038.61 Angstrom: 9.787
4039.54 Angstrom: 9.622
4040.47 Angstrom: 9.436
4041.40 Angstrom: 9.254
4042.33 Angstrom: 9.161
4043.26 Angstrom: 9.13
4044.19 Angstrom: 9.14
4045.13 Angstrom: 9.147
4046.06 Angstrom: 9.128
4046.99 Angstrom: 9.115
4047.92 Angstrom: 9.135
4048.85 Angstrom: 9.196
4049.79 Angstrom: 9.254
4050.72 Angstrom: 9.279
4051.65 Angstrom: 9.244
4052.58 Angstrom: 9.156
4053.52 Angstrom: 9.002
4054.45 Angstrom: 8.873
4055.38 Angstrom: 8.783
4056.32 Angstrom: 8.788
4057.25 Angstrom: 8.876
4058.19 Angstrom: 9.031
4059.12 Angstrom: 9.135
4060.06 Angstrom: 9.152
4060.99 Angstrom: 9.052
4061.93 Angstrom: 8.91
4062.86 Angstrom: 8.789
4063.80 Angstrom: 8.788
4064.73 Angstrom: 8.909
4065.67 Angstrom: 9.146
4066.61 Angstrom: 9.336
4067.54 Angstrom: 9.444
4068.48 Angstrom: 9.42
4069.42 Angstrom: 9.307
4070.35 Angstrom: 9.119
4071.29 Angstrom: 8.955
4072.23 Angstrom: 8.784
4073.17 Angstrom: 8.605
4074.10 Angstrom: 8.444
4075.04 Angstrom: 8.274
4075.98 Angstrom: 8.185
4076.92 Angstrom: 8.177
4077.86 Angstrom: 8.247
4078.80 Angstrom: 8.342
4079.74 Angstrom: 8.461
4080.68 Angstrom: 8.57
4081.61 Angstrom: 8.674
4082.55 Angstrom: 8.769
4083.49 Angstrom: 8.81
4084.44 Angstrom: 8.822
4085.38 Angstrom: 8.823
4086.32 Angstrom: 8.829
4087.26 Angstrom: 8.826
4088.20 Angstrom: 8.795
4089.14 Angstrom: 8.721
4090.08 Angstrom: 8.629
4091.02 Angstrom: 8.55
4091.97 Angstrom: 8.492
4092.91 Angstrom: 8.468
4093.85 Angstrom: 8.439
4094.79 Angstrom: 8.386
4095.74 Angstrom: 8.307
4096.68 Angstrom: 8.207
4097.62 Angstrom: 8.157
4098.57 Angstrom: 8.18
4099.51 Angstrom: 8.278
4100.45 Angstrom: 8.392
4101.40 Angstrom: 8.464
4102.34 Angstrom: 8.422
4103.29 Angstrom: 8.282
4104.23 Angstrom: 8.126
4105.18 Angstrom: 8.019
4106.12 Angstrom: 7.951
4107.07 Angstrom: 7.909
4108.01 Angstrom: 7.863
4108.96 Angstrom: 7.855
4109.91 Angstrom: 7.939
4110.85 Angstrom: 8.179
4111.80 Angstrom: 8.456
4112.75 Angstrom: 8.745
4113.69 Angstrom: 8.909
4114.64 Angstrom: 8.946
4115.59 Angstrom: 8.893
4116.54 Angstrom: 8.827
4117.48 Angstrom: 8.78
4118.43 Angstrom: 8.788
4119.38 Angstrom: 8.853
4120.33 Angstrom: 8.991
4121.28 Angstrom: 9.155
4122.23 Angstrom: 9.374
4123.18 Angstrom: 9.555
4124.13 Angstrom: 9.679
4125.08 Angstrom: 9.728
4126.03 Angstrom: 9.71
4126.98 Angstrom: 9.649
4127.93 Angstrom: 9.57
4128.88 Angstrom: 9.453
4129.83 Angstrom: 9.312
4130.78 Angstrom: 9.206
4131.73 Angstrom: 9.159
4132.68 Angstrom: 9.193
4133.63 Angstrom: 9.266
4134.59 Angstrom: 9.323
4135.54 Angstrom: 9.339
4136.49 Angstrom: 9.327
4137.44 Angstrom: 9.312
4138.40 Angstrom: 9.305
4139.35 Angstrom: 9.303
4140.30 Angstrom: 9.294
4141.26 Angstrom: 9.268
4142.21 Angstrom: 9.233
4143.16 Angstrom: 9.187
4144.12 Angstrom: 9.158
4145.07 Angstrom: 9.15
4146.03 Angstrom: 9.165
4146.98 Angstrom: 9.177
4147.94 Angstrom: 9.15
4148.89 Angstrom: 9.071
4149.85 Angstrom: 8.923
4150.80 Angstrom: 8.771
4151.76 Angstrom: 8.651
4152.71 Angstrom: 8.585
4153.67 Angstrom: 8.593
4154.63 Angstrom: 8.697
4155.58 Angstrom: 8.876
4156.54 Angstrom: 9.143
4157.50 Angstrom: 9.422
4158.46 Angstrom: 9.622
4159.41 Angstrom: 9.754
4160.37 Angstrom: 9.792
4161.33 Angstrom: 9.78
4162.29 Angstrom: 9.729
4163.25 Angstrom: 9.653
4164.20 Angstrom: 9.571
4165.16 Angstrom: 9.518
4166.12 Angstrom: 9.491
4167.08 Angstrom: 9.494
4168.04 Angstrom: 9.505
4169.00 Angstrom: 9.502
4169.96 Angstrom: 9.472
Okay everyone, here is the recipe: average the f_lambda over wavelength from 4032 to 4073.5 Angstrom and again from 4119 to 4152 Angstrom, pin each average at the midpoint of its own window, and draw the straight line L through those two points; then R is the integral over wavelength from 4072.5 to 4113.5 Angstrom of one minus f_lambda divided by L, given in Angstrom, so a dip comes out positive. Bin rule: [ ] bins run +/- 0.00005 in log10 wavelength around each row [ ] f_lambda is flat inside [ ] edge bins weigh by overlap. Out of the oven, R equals 3.6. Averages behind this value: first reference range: 9.16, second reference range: 9.26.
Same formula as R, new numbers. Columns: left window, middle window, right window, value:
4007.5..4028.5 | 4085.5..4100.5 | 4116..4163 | 1.4 Angstrom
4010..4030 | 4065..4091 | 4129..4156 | 1.8 Angstrom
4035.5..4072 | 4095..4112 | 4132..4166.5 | 1.9 Angstrom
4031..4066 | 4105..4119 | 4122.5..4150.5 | 1.3 Angstrom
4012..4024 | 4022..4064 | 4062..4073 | 0.4 Angstrom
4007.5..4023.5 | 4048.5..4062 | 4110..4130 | 0.4 Angstrom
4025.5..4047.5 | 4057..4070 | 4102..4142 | 0.2 Angstrom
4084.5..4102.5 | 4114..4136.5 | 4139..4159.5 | -1.0 Angstrom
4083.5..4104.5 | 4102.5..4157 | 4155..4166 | 0.6 Angstrom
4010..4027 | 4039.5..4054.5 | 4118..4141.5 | 0.6 Angstrom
